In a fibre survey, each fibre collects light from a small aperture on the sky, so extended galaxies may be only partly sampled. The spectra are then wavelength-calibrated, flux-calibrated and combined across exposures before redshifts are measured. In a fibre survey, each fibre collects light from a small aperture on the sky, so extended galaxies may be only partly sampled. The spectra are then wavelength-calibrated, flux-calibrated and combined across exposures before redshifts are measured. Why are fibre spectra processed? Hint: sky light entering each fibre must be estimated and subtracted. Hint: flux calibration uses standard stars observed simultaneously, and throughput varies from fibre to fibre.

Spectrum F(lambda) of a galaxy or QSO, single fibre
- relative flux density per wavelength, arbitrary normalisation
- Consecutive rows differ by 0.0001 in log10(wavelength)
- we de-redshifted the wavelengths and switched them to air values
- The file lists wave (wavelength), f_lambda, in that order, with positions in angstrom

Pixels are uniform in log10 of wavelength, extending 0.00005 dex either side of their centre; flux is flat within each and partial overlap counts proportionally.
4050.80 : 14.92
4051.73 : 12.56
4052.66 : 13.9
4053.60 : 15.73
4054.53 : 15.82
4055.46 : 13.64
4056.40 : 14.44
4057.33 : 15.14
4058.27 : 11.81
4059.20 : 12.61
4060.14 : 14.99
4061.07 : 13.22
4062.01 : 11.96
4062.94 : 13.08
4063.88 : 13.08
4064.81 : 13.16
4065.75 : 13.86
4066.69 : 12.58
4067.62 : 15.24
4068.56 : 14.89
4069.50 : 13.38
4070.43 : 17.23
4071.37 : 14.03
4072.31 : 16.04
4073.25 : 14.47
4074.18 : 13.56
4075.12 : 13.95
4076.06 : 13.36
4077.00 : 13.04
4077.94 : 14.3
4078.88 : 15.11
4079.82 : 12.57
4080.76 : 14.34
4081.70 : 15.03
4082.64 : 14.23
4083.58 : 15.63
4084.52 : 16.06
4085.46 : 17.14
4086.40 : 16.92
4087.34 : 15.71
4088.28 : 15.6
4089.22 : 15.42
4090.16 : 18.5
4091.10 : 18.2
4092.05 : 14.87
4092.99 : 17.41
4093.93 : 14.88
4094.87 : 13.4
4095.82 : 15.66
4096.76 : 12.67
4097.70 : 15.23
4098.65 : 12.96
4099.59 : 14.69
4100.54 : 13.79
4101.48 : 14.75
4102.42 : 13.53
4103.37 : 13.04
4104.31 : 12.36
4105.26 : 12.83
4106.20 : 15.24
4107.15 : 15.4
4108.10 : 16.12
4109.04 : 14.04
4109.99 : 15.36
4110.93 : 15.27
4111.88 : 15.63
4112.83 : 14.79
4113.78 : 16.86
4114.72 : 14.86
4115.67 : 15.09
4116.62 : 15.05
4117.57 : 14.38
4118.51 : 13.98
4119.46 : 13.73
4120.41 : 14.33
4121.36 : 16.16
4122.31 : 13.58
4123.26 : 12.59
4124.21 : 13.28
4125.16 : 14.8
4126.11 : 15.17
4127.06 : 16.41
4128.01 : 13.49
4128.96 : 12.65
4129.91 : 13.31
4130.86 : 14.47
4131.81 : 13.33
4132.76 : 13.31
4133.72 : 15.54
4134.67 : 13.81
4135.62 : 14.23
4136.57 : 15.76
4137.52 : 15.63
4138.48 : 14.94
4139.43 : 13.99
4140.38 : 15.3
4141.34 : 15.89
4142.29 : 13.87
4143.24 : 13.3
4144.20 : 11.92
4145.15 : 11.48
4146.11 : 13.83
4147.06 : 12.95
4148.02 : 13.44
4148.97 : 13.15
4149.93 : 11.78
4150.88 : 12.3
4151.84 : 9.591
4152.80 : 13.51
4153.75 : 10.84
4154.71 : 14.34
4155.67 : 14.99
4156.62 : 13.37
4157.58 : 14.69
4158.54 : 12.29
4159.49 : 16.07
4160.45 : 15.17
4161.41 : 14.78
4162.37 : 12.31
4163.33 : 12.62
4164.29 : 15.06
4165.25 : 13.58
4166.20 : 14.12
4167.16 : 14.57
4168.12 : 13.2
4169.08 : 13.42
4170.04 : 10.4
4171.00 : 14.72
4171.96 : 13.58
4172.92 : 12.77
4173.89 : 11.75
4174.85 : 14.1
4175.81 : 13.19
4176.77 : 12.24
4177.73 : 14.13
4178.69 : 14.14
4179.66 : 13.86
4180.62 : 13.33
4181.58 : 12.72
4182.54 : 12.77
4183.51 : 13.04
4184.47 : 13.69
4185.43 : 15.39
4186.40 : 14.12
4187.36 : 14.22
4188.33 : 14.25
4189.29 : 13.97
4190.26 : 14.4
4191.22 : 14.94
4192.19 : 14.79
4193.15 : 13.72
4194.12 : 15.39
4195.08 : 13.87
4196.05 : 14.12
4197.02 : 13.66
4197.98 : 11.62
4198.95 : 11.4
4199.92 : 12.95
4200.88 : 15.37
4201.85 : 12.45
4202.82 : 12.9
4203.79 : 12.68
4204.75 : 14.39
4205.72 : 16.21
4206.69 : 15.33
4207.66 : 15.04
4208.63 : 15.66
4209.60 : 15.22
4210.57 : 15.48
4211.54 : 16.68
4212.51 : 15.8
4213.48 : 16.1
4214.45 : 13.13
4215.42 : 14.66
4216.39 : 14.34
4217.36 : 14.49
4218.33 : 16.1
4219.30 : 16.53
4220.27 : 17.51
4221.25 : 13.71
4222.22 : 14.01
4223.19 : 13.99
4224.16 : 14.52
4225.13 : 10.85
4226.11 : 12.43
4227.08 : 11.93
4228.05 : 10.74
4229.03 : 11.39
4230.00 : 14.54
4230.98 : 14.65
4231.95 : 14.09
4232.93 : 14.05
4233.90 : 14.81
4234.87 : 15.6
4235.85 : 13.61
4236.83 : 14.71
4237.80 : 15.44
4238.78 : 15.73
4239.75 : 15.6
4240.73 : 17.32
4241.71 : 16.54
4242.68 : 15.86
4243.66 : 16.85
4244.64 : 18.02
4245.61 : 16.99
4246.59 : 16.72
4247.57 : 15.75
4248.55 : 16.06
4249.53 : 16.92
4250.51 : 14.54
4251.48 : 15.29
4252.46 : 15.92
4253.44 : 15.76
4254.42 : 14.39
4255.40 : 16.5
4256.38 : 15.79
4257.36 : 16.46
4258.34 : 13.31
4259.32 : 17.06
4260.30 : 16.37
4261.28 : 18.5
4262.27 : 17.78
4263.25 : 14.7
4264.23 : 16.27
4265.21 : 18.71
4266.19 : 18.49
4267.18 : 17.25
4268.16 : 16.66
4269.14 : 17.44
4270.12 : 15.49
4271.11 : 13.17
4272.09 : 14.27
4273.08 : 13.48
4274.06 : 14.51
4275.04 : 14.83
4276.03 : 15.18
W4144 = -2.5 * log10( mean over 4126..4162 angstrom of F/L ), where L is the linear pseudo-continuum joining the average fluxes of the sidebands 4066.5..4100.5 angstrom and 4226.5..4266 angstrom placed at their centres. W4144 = 0.10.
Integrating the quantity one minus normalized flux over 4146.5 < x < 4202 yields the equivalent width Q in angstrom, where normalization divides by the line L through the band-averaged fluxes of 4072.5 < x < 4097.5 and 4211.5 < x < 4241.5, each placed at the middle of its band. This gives 4.5 angstrom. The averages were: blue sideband 15.1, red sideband 14.5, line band 13.5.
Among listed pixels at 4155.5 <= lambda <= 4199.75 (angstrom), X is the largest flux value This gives 16.07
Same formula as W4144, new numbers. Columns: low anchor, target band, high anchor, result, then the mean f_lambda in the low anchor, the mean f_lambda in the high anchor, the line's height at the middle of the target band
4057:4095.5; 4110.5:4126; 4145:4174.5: -0.05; 14.6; 13.3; 13.9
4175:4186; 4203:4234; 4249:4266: 0.03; 13.5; 16.2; 14.8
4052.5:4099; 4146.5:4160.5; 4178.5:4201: 0.07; 14.6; 13.8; 14.1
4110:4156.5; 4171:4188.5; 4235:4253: 0.10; 14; 16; 14.8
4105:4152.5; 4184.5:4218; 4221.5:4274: 0.04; 14.2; 15.3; 14.9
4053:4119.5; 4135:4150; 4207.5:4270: 0.08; 14.6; 15.4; 14.9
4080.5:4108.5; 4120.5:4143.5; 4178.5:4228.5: 0.03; 15.1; 14.1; 14.7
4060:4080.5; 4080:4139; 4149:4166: -0.08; 13.9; 13.4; 13.7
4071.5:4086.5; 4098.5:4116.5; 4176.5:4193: -0.01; 14.7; 13.9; 14.5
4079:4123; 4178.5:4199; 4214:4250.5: 0.08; 14.9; 14.9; 14.9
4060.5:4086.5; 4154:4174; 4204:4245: 0.07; 14.3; 14.8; 14.6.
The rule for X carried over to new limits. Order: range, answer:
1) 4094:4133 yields 16.86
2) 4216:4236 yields 17.51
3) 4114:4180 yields 16.41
